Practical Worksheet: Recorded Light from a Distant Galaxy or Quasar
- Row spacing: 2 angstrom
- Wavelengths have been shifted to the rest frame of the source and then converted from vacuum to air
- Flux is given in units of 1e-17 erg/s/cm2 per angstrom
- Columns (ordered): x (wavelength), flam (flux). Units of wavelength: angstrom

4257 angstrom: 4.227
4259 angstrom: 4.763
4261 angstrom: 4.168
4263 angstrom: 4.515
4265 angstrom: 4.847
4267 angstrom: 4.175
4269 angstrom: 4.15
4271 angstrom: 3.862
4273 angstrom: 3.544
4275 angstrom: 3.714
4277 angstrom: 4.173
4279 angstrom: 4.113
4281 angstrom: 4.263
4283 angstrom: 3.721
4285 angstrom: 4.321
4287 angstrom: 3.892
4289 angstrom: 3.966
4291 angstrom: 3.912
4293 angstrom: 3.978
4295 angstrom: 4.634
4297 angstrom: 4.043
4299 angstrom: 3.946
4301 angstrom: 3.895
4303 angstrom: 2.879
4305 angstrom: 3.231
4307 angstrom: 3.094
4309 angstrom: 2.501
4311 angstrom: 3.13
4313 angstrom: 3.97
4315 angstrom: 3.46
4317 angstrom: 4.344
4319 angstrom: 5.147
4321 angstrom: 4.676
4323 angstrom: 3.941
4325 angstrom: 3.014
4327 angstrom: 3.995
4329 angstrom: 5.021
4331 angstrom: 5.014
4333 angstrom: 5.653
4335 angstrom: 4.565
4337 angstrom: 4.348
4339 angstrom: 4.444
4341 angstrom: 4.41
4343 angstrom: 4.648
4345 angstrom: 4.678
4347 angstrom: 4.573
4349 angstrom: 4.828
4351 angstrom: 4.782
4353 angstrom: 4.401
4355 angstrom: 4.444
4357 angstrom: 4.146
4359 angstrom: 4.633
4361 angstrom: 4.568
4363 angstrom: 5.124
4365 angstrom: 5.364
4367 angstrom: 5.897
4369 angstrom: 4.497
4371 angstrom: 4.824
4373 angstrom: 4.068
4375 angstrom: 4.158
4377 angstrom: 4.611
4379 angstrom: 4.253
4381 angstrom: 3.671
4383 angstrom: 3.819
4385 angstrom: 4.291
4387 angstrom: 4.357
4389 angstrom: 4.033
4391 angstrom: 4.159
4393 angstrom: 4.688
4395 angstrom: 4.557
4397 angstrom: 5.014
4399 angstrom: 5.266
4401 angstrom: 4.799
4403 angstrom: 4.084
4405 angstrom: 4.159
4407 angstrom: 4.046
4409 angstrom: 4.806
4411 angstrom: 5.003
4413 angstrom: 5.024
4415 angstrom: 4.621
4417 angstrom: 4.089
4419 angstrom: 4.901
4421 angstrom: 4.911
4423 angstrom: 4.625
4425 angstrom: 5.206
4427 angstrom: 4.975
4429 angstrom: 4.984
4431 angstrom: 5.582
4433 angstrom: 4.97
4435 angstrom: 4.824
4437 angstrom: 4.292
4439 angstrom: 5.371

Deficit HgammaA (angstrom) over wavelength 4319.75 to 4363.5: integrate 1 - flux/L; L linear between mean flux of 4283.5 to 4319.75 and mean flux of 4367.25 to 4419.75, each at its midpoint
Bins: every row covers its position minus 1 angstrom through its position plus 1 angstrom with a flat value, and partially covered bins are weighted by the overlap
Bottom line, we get -4.9 angstrom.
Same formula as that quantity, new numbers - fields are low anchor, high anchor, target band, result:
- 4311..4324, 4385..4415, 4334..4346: -0.7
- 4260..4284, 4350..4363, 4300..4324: 3.5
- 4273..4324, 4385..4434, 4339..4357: -1.4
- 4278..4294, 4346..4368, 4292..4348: 3.6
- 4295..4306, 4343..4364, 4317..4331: -0.9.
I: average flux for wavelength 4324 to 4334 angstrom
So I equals 4.54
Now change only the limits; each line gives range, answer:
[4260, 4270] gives 4.37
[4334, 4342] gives 4.44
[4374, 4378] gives 4.38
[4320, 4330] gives 4.13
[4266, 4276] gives 3.89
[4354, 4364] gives 4.58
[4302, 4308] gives 3.07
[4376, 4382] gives 4.18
